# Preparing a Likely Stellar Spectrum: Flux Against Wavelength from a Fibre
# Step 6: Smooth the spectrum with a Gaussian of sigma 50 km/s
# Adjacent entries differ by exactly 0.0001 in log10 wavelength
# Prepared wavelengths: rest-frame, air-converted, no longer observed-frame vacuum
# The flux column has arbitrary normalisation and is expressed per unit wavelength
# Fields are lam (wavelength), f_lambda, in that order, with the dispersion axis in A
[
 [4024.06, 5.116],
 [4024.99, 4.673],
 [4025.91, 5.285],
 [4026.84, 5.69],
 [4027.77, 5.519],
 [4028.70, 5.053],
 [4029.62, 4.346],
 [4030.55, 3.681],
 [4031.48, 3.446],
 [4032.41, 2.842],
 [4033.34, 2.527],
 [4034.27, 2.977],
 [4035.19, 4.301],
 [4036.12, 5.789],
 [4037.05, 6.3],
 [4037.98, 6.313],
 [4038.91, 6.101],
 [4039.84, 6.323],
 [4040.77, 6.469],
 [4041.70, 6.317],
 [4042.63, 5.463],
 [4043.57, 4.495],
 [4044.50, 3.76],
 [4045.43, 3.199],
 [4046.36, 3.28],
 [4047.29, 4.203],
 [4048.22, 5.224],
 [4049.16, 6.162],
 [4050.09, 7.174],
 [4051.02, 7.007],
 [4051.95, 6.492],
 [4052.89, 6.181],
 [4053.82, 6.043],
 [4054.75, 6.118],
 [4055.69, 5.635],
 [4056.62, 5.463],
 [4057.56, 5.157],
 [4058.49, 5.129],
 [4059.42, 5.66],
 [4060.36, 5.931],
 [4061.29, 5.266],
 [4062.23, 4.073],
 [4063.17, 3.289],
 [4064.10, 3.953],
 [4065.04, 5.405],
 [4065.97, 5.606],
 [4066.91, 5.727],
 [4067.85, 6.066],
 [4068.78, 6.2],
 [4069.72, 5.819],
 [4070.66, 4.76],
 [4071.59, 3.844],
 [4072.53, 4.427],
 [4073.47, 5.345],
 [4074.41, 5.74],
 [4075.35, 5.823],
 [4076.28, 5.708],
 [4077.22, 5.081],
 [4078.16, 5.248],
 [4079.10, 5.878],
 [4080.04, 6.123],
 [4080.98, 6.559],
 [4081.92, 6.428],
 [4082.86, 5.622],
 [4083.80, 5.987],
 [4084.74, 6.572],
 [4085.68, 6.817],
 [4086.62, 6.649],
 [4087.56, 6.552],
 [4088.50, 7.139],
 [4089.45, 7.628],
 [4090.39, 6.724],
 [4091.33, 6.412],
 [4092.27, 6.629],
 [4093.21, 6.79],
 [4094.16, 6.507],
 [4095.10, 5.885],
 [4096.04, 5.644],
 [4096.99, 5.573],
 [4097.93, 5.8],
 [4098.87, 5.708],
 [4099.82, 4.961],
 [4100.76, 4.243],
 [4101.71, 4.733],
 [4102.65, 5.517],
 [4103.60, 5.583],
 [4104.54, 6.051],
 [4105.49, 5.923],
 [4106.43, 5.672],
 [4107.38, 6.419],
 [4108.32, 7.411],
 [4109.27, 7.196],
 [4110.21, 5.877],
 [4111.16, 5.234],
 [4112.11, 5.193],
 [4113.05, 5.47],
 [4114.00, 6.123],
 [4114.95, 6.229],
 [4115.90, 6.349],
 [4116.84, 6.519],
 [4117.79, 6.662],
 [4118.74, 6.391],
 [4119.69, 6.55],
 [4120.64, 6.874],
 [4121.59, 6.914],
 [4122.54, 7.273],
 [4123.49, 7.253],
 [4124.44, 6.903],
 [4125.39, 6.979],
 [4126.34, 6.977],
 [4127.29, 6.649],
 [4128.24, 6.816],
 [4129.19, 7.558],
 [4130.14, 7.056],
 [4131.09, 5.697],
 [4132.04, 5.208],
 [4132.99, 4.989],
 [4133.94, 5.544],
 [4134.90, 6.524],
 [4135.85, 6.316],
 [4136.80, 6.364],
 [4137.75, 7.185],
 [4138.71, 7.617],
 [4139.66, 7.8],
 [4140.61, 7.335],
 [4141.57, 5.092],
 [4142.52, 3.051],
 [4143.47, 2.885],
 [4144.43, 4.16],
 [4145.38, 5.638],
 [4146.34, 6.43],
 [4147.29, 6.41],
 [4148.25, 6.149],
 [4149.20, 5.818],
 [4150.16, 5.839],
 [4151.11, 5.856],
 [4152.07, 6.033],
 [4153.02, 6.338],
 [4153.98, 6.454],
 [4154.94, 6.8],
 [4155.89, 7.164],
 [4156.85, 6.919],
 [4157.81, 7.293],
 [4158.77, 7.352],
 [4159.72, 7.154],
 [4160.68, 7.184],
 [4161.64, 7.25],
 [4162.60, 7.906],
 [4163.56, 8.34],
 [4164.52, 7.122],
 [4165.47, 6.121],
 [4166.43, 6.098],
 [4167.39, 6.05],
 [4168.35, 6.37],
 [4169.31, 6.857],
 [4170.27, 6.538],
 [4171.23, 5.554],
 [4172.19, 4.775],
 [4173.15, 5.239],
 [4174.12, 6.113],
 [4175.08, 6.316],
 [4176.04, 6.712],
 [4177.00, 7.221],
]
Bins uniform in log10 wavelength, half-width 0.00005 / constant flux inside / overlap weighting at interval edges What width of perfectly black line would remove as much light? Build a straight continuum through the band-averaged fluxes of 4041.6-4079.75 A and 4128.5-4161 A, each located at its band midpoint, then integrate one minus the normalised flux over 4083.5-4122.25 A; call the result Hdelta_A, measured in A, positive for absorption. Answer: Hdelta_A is -2.9 A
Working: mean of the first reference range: 5.3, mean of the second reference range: 6.21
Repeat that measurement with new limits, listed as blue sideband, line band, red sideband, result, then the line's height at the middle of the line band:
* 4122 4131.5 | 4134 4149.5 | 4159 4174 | 2.0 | 6.79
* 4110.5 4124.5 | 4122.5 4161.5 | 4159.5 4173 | 0.9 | 6.5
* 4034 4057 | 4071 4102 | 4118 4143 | 0.4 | 5.98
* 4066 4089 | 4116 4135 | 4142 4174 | -1.6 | 6.06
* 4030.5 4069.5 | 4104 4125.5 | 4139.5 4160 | -2.4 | 5.75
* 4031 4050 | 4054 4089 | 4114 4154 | -1.9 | 5.29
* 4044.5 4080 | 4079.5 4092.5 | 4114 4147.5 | -2.1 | 5.66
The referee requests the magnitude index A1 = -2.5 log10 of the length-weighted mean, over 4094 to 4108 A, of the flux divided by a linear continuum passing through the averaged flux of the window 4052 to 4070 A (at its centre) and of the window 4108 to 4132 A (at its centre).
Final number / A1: 0.10 mag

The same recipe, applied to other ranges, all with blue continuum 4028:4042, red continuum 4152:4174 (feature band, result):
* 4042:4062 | -0.06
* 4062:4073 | 0.08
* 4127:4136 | 0.00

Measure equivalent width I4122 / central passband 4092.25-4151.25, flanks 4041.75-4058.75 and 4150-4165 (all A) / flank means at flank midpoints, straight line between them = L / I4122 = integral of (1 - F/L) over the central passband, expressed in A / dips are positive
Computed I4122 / 3.0 A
